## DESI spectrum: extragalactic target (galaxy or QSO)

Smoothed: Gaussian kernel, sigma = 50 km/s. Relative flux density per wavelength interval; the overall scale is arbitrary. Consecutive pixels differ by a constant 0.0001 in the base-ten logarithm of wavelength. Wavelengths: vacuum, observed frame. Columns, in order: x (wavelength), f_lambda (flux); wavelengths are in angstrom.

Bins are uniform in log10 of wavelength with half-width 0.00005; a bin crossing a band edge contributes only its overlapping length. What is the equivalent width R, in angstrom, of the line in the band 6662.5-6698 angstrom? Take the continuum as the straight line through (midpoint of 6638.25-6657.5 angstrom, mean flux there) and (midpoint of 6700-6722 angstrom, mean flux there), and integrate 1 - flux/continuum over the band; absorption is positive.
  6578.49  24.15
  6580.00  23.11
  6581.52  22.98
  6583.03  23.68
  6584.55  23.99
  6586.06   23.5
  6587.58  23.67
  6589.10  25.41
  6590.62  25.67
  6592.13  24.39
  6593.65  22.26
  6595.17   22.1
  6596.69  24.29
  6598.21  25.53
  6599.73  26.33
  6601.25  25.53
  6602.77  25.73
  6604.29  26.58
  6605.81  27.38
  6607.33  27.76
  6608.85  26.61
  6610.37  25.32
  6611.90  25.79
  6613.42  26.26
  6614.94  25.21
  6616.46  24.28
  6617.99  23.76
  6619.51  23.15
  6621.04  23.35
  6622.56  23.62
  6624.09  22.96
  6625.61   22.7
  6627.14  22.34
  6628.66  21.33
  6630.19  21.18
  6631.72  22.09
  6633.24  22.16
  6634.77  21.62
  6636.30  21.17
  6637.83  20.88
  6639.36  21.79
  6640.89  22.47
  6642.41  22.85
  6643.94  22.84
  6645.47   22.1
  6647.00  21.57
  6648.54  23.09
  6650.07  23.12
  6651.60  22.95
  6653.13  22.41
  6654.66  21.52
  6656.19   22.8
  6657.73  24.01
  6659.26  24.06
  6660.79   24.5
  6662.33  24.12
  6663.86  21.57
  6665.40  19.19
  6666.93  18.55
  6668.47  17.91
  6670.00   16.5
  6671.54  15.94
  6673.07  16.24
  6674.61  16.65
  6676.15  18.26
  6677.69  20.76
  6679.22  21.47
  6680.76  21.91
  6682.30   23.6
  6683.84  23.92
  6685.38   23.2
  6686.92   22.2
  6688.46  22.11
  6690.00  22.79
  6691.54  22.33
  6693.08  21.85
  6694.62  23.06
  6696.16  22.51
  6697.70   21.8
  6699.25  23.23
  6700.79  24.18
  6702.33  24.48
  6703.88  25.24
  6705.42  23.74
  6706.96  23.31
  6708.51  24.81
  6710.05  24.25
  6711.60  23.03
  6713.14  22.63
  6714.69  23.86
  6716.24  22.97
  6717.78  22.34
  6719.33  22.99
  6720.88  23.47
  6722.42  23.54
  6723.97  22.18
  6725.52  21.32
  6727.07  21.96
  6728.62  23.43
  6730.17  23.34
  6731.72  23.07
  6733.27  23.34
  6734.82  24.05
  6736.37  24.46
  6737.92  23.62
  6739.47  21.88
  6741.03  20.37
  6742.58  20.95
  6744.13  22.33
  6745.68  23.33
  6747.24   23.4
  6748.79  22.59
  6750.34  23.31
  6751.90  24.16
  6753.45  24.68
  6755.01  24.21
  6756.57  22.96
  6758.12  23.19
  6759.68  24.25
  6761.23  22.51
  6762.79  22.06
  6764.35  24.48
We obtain 3.7 angstrom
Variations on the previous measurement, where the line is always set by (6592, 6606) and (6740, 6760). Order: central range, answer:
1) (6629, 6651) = 2.1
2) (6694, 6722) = 0.1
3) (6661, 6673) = 2.4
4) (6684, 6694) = 0.5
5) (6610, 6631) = 0.9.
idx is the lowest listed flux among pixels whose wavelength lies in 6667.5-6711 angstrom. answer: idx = 15.94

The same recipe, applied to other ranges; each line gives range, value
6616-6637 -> 21.17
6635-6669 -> 17.91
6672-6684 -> 16.24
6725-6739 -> 21.32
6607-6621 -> 23.15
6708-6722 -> 22.34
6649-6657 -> 21.52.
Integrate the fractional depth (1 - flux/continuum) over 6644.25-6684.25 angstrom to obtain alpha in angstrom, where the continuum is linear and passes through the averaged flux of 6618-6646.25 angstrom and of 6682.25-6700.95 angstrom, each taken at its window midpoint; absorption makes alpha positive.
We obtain 2.6 angstrom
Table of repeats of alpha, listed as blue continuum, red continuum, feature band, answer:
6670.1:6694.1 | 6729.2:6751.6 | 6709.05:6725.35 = -0.8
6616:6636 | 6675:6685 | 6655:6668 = -0.2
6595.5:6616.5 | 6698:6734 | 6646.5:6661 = 1.0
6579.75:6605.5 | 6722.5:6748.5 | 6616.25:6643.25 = 1.8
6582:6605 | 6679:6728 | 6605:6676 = 4.7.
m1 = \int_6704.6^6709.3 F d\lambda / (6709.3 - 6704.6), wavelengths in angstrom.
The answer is 24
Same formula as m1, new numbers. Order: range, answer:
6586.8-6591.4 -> 24.9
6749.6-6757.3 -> 23.8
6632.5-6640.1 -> 21.5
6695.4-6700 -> 22.5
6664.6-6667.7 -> 18.9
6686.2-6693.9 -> 22.3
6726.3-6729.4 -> 22.7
